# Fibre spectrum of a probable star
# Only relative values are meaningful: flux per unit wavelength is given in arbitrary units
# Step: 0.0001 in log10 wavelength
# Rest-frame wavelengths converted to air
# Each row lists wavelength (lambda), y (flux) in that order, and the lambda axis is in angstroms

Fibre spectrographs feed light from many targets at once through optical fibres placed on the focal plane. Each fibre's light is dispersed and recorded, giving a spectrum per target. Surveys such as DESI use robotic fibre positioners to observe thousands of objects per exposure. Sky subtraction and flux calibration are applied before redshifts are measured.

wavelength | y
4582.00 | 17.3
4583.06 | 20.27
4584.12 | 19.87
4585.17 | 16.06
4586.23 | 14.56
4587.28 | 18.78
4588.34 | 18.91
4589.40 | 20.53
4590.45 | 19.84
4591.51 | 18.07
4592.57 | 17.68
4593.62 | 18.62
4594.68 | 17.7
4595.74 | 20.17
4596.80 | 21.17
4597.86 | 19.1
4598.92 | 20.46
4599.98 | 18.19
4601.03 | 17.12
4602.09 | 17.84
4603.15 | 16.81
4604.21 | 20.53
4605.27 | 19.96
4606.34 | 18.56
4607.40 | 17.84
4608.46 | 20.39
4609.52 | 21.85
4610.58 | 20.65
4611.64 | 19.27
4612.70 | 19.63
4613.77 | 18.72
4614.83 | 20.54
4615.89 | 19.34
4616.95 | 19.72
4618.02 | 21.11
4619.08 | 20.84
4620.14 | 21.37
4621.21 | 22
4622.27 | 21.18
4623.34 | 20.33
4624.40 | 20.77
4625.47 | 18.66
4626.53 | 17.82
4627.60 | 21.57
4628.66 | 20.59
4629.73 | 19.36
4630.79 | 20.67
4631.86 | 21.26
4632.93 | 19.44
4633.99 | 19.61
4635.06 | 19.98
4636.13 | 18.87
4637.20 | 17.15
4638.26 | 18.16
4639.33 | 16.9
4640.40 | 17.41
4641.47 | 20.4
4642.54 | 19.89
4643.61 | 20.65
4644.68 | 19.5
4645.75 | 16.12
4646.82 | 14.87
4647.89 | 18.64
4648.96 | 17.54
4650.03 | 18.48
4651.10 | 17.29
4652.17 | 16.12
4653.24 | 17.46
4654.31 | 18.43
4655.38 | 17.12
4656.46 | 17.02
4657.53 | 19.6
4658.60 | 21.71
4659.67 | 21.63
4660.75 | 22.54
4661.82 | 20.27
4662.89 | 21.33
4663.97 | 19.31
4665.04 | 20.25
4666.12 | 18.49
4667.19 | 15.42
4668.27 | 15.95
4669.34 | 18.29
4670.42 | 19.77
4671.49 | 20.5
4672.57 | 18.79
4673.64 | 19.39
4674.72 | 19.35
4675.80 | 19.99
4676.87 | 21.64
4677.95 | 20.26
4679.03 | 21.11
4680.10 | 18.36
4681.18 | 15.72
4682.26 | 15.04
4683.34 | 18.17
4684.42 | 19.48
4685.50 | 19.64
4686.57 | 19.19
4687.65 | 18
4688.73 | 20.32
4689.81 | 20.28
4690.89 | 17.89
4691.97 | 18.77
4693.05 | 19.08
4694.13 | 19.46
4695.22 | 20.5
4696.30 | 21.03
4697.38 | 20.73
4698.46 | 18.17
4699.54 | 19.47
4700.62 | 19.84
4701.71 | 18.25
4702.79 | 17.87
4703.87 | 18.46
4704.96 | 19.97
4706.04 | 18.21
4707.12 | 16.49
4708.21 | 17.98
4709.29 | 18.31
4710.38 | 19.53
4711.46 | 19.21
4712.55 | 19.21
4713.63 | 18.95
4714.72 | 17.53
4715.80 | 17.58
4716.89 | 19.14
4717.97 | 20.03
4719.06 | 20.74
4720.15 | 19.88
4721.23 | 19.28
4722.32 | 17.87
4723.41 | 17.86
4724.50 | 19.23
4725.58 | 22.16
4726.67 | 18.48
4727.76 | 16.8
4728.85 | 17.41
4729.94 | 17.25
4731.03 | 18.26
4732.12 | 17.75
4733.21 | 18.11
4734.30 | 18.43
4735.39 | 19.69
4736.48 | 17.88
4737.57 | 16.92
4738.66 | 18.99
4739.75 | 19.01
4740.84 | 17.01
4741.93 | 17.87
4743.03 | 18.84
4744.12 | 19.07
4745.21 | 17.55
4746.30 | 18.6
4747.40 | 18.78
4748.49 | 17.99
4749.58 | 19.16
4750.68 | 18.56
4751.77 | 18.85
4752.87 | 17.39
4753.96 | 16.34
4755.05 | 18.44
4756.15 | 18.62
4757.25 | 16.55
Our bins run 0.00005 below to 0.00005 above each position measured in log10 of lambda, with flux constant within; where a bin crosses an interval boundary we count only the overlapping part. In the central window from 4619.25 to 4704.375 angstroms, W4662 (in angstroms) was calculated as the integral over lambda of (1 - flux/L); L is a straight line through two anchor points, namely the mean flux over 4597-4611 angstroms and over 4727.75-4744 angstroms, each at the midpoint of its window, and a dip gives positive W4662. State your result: -2.0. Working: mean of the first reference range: 19.2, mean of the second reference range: 18.1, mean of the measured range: 19.1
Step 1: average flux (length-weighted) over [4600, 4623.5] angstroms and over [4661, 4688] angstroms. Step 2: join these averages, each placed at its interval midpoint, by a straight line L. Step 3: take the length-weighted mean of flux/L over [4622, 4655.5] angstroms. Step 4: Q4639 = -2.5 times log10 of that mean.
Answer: 0.03 mag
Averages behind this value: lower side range 19.8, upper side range 19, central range 18.8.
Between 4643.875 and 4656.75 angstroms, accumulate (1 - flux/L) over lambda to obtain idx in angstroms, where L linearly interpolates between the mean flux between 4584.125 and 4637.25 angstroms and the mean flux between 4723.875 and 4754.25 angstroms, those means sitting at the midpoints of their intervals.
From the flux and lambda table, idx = 1.1 angstroms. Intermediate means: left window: 19.5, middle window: 17.5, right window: 18.3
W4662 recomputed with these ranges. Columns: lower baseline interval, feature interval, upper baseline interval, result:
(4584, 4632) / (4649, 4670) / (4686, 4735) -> 0.45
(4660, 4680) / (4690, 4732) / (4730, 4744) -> -0.26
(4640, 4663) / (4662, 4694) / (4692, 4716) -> -0.22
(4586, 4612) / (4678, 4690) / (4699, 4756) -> 0.00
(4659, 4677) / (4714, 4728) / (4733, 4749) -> -0.27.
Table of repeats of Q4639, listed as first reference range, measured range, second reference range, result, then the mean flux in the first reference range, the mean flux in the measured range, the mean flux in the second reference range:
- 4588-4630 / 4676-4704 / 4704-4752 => -0.01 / 19.6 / 19.1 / 18.6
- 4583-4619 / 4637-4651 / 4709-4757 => 0.05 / 19.1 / 18.1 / 18.5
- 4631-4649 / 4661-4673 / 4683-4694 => -0.01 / 18.7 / 19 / 19.1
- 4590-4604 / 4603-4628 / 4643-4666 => -0.07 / 18.7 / 20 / 18.8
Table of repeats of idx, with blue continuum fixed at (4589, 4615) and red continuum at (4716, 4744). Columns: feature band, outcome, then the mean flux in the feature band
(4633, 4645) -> 0.05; 19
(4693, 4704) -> -0.38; 19.4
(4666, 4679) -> -0.15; 19.1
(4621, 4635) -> -0.81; 20.2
